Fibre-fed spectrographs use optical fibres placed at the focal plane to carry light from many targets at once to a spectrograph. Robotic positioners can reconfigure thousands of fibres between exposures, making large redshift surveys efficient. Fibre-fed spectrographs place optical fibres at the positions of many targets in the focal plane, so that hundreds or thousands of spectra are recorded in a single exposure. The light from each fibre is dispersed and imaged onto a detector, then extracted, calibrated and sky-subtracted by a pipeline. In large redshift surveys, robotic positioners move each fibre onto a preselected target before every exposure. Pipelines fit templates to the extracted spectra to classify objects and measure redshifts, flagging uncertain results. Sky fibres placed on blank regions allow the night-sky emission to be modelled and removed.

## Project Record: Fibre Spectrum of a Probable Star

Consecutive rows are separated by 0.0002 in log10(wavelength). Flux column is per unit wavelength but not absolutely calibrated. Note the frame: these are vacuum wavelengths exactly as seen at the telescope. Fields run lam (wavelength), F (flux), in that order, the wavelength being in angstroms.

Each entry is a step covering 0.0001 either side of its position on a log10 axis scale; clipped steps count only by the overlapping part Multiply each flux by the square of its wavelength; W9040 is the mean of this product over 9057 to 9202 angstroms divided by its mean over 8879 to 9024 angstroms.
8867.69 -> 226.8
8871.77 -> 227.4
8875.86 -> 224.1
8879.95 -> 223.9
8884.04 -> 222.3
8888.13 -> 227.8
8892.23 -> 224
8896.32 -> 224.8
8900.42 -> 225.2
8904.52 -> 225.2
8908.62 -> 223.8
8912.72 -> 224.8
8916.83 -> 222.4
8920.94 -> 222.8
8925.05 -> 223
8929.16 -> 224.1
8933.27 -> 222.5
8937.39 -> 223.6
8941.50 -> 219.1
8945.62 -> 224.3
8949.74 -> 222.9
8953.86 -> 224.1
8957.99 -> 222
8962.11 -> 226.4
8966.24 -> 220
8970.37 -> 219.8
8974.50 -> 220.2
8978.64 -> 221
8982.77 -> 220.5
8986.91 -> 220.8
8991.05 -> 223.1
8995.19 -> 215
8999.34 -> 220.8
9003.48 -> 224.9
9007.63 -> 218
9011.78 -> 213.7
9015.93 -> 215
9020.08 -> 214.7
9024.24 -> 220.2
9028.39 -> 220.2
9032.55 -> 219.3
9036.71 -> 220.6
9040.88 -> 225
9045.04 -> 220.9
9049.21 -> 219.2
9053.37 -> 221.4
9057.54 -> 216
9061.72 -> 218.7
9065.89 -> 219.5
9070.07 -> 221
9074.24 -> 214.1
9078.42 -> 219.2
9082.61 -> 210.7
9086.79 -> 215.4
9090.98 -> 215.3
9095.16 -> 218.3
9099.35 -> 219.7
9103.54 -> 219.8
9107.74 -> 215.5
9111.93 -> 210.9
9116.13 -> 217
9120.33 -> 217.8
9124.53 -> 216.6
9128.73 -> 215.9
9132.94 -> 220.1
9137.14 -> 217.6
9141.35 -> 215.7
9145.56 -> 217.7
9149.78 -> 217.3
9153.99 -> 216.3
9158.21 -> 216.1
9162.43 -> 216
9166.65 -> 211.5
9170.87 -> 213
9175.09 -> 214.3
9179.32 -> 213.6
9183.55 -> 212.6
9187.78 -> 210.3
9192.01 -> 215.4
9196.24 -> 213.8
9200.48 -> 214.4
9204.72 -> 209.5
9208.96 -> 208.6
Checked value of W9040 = 1.0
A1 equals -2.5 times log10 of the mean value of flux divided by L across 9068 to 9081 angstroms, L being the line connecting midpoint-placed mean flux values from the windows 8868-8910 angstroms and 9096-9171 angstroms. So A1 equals 0.00 mag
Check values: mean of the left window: 225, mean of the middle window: 218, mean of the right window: 216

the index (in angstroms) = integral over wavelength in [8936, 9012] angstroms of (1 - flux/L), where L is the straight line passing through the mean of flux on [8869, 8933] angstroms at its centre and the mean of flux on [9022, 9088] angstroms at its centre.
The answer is 0.2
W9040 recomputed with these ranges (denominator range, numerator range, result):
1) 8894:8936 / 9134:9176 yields 1.02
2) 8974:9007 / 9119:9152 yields 1.02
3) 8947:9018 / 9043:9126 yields 1.01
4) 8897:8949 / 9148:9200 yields 1.01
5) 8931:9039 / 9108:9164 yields 1.02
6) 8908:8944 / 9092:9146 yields 1.02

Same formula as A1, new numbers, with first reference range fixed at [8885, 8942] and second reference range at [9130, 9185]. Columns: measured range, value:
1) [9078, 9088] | 0.02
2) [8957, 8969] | 0.00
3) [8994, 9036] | 0.01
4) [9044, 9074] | 0.00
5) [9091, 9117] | 0.00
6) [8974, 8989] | 0.00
